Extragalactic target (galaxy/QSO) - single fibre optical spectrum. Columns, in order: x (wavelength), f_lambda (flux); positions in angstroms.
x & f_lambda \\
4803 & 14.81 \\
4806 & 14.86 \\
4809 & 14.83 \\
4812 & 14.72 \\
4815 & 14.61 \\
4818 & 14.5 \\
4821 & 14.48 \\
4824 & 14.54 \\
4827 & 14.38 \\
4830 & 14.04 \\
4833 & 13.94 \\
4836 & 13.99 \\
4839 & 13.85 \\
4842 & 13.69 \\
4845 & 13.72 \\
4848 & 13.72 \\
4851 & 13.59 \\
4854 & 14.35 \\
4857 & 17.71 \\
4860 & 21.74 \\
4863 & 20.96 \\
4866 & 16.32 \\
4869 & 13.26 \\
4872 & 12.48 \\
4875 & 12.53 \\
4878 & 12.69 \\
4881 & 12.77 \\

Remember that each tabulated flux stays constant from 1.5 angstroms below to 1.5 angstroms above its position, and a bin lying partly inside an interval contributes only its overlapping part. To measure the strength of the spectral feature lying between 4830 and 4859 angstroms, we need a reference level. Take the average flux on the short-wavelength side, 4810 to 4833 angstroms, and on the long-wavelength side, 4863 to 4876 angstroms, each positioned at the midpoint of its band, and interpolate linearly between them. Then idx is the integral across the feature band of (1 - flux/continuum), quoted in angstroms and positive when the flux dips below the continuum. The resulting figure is 0.2 angstroms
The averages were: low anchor 14.4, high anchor 14.5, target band 14.4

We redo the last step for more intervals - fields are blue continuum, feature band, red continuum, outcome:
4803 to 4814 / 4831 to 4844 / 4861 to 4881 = 0.8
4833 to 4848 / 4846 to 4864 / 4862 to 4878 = -3.2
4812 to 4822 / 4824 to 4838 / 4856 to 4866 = 1.8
